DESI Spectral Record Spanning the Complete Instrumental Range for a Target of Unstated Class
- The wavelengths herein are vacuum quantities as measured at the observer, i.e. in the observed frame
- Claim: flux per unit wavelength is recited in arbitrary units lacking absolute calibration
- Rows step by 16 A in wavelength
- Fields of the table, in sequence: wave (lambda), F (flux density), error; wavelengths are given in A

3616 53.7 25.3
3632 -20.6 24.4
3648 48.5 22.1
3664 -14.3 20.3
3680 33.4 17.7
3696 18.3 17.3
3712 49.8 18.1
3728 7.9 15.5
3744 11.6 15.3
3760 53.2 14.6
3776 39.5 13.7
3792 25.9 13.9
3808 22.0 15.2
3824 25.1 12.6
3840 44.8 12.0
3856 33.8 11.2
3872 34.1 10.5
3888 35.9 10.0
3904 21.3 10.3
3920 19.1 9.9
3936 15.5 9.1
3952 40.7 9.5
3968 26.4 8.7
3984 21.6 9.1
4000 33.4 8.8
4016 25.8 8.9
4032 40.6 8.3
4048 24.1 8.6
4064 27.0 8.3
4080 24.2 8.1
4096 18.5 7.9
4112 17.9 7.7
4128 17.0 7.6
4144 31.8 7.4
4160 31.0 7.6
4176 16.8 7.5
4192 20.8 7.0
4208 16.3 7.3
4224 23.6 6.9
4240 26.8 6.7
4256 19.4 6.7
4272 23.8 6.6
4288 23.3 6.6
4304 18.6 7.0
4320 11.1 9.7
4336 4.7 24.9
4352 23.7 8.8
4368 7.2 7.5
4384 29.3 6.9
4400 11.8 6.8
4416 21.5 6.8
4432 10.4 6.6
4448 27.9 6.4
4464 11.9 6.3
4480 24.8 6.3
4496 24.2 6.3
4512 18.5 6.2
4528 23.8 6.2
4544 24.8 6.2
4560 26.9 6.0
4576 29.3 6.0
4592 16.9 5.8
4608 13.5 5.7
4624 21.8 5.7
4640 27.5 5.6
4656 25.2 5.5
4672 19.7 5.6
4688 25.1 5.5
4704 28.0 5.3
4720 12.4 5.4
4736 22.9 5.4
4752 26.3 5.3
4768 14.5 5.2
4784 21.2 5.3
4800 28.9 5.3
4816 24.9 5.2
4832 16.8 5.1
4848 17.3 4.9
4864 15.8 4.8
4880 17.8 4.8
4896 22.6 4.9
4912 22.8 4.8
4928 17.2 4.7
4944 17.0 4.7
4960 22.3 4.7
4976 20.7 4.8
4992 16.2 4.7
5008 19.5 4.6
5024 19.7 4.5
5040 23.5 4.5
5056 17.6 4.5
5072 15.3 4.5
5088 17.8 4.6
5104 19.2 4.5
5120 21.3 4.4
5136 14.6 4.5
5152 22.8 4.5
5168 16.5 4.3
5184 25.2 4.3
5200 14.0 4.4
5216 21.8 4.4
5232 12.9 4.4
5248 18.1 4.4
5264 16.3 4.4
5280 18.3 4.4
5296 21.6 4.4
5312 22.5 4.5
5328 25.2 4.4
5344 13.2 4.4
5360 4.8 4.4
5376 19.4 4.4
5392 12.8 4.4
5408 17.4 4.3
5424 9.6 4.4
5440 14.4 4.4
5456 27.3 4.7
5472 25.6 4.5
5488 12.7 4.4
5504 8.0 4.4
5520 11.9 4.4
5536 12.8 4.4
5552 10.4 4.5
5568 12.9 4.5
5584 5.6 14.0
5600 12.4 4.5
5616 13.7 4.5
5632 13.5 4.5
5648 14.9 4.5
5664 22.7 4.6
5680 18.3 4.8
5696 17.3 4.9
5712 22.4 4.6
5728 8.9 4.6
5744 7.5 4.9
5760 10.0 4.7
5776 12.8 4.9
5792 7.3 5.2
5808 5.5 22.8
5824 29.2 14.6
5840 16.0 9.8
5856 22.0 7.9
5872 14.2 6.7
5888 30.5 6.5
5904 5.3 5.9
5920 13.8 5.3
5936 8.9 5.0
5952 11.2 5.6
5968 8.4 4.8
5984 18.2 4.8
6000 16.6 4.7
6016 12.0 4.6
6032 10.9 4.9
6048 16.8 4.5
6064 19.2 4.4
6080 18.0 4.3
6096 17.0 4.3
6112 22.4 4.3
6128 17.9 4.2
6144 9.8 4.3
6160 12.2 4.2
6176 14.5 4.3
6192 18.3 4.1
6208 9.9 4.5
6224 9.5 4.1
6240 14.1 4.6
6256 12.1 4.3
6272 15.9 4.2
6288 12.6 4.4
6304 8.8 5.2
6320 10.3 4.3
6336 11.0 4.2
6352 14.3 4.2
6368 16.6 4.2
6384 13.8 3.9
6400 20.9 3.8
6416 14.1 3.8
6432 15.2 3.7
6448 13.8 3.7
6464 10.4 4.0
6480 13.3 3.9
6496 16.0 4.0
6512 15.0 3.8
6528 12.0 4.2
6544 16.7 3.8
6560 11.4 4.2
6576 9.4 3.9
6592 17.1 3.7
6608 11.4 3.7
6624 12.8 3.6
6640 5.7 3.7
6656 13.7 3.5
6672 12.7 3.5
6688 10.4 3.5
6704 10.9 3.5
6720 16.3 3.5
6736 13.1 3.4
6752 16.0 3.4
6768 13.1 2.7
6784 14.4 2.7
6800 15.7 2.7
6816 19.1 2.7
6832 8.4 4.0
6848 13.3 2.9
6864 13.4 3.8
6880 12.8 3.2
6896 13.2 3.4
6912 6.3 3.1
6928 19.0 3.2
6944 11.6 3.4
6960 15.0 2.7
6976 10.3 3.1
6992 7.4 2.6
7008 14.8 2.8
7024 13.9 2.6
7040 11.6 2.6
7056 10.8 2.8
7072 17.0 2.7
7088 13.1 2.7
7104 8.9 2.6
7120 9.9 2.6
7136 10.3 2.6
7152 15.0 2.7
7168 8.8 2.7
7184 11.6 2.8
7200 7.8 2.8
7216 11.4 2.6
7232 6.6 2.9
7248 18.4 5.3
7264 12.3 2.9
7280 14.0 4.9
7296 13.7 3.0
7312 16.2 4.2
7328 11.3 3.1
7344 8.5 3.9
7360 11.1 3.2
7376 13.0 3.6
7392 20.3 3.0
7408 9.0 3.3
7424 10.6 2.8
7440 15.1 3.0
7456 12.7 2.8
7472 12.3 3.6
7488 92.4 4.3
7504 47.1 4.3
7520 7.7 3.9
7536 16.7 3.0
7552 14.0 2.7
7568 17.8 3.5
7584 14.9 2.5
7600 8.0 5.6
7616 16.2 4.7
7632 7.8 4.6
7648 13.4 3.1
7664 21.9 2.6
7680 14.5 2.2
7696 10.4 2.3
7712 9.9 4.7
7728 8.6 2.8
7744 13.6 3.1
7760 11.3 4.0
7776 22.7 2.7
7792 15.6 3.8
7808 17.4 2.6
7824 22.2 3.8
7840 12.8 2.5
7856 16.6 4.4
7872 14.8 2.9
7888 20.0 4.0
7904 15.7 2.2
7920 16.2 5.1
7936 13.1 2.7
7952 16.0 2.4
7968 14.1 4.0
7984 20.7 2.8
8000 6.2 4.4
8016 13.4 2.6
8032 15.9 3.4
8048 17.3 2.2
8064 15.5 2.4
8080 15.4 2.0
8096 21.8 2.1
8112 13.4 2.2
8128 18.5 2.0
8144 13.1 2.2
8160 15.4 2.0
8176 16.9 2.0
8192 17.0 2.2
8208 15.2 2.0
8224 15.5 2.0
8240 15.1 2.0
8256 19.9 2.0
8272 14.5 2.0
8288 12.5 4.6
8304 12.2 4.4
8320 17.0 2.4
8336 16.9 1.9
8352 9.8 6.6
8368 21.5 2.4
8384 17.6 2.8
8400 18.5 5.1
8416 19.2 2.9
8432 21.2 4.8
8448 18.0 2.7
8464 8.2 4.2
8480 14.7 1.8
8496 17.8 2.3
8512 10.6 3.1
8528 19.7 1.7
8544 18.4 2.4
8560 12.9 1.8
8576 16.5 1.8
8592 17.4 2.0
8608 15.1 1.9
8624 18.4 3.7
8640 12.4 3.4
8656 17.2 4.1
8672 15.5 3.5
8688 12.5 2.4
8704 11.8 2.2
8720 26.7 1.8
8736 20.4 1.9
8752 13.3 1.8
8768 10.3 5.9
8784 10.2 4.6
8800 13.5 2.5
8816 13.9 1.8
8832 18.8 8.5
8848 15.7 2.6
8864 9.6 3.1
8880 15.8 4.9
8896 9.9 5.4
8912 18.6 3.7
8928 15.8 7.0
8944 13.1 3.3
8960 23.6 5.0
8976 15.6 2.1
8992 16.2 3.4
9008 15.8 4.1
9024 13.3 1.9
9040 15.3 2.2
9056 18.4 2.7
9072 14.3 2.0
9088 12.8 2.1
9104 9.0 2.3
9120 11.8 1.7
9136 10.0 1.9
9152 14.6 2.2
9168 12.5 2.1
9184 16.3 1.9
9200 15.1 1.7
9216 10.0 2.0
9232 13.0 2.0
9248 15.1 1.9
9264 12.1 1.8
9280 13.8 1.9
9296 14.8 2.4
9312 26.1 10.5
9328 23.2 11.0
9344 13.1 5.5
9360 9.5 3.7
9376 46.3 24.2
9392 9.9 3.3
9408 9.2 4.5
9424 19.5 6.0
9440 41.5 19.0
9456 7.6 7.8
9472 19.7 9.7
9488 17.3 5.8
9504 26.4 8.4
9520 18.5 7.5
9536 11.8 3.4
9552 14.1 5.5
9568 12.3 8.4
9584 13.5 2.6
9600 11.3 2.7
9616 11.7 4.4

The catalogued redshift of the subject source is 1.01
